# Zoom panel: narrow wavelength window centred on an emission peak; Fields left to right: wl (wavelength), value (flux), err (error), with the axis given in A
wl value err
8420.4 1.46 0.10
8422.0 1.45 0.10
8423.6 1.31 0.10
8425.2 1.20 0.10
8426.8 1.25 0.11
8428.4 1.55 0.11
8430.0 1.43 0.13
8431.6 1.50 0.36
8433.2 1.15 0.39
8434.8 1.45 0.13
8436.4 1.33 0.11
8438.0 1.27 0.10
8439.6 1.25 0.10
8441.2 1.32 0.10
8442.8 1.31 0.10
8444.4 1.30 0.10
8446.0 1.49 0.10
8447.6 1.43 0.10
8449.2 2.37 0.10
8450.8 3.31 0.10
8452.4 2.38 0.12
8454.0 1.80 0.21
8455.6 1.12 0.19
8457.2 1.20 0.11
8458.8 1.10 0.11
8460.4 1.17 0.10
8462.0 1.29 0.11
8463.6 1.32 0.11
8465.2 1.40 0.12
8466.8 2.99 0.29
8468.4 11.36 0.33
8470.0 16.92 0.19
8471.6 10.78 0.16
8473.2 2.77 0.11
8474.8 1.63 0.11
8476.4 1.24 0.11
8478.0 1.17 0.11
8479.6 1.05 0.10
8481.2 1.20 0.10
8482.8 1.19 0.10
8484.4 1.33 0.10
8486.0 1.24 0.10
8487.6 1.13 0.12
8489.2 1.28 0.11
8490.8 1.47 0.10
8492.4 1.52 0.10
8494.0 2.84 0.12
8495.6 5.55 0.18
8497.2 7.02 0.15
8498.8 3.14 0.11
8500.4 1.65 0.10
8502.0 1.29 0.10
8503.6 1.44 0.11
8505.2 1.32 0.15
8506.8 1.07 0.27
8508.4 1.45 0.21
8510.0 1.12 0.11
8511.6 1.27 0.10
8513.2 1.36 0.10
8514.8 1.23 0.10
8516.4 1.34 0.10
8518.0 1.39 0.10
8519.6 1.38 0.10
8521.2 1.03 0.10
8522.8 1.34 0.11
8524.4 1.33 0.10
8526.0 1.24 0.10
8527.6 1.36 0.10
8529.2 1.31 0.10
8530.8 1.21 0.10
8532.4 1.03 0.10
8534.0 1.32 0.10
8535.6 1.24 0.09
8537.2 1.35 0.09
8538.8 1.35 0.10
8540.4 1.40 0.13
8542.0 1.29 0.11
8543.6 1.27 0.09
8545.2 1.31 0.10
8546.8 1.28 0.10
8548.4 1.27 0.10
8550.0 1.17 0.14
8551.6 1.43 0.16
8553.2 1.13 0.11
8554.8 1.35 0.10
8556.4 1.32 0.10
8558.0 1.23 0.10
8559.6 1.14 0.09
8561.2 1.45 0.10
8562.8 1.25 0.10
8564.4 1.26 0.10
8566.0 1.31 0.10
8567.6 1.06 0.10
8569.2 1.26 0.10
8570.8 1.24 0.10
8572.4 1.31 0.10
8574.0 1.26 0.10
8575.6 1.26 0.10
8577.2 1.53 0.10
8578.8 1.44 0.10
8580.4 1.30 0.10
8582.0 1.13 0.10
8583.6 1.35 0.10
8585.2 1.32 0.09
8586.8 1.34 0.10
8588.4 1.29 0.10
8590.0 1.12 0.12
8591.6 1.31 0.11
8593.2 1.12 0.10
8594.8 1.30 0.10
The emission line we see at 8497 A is [N II] 6583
